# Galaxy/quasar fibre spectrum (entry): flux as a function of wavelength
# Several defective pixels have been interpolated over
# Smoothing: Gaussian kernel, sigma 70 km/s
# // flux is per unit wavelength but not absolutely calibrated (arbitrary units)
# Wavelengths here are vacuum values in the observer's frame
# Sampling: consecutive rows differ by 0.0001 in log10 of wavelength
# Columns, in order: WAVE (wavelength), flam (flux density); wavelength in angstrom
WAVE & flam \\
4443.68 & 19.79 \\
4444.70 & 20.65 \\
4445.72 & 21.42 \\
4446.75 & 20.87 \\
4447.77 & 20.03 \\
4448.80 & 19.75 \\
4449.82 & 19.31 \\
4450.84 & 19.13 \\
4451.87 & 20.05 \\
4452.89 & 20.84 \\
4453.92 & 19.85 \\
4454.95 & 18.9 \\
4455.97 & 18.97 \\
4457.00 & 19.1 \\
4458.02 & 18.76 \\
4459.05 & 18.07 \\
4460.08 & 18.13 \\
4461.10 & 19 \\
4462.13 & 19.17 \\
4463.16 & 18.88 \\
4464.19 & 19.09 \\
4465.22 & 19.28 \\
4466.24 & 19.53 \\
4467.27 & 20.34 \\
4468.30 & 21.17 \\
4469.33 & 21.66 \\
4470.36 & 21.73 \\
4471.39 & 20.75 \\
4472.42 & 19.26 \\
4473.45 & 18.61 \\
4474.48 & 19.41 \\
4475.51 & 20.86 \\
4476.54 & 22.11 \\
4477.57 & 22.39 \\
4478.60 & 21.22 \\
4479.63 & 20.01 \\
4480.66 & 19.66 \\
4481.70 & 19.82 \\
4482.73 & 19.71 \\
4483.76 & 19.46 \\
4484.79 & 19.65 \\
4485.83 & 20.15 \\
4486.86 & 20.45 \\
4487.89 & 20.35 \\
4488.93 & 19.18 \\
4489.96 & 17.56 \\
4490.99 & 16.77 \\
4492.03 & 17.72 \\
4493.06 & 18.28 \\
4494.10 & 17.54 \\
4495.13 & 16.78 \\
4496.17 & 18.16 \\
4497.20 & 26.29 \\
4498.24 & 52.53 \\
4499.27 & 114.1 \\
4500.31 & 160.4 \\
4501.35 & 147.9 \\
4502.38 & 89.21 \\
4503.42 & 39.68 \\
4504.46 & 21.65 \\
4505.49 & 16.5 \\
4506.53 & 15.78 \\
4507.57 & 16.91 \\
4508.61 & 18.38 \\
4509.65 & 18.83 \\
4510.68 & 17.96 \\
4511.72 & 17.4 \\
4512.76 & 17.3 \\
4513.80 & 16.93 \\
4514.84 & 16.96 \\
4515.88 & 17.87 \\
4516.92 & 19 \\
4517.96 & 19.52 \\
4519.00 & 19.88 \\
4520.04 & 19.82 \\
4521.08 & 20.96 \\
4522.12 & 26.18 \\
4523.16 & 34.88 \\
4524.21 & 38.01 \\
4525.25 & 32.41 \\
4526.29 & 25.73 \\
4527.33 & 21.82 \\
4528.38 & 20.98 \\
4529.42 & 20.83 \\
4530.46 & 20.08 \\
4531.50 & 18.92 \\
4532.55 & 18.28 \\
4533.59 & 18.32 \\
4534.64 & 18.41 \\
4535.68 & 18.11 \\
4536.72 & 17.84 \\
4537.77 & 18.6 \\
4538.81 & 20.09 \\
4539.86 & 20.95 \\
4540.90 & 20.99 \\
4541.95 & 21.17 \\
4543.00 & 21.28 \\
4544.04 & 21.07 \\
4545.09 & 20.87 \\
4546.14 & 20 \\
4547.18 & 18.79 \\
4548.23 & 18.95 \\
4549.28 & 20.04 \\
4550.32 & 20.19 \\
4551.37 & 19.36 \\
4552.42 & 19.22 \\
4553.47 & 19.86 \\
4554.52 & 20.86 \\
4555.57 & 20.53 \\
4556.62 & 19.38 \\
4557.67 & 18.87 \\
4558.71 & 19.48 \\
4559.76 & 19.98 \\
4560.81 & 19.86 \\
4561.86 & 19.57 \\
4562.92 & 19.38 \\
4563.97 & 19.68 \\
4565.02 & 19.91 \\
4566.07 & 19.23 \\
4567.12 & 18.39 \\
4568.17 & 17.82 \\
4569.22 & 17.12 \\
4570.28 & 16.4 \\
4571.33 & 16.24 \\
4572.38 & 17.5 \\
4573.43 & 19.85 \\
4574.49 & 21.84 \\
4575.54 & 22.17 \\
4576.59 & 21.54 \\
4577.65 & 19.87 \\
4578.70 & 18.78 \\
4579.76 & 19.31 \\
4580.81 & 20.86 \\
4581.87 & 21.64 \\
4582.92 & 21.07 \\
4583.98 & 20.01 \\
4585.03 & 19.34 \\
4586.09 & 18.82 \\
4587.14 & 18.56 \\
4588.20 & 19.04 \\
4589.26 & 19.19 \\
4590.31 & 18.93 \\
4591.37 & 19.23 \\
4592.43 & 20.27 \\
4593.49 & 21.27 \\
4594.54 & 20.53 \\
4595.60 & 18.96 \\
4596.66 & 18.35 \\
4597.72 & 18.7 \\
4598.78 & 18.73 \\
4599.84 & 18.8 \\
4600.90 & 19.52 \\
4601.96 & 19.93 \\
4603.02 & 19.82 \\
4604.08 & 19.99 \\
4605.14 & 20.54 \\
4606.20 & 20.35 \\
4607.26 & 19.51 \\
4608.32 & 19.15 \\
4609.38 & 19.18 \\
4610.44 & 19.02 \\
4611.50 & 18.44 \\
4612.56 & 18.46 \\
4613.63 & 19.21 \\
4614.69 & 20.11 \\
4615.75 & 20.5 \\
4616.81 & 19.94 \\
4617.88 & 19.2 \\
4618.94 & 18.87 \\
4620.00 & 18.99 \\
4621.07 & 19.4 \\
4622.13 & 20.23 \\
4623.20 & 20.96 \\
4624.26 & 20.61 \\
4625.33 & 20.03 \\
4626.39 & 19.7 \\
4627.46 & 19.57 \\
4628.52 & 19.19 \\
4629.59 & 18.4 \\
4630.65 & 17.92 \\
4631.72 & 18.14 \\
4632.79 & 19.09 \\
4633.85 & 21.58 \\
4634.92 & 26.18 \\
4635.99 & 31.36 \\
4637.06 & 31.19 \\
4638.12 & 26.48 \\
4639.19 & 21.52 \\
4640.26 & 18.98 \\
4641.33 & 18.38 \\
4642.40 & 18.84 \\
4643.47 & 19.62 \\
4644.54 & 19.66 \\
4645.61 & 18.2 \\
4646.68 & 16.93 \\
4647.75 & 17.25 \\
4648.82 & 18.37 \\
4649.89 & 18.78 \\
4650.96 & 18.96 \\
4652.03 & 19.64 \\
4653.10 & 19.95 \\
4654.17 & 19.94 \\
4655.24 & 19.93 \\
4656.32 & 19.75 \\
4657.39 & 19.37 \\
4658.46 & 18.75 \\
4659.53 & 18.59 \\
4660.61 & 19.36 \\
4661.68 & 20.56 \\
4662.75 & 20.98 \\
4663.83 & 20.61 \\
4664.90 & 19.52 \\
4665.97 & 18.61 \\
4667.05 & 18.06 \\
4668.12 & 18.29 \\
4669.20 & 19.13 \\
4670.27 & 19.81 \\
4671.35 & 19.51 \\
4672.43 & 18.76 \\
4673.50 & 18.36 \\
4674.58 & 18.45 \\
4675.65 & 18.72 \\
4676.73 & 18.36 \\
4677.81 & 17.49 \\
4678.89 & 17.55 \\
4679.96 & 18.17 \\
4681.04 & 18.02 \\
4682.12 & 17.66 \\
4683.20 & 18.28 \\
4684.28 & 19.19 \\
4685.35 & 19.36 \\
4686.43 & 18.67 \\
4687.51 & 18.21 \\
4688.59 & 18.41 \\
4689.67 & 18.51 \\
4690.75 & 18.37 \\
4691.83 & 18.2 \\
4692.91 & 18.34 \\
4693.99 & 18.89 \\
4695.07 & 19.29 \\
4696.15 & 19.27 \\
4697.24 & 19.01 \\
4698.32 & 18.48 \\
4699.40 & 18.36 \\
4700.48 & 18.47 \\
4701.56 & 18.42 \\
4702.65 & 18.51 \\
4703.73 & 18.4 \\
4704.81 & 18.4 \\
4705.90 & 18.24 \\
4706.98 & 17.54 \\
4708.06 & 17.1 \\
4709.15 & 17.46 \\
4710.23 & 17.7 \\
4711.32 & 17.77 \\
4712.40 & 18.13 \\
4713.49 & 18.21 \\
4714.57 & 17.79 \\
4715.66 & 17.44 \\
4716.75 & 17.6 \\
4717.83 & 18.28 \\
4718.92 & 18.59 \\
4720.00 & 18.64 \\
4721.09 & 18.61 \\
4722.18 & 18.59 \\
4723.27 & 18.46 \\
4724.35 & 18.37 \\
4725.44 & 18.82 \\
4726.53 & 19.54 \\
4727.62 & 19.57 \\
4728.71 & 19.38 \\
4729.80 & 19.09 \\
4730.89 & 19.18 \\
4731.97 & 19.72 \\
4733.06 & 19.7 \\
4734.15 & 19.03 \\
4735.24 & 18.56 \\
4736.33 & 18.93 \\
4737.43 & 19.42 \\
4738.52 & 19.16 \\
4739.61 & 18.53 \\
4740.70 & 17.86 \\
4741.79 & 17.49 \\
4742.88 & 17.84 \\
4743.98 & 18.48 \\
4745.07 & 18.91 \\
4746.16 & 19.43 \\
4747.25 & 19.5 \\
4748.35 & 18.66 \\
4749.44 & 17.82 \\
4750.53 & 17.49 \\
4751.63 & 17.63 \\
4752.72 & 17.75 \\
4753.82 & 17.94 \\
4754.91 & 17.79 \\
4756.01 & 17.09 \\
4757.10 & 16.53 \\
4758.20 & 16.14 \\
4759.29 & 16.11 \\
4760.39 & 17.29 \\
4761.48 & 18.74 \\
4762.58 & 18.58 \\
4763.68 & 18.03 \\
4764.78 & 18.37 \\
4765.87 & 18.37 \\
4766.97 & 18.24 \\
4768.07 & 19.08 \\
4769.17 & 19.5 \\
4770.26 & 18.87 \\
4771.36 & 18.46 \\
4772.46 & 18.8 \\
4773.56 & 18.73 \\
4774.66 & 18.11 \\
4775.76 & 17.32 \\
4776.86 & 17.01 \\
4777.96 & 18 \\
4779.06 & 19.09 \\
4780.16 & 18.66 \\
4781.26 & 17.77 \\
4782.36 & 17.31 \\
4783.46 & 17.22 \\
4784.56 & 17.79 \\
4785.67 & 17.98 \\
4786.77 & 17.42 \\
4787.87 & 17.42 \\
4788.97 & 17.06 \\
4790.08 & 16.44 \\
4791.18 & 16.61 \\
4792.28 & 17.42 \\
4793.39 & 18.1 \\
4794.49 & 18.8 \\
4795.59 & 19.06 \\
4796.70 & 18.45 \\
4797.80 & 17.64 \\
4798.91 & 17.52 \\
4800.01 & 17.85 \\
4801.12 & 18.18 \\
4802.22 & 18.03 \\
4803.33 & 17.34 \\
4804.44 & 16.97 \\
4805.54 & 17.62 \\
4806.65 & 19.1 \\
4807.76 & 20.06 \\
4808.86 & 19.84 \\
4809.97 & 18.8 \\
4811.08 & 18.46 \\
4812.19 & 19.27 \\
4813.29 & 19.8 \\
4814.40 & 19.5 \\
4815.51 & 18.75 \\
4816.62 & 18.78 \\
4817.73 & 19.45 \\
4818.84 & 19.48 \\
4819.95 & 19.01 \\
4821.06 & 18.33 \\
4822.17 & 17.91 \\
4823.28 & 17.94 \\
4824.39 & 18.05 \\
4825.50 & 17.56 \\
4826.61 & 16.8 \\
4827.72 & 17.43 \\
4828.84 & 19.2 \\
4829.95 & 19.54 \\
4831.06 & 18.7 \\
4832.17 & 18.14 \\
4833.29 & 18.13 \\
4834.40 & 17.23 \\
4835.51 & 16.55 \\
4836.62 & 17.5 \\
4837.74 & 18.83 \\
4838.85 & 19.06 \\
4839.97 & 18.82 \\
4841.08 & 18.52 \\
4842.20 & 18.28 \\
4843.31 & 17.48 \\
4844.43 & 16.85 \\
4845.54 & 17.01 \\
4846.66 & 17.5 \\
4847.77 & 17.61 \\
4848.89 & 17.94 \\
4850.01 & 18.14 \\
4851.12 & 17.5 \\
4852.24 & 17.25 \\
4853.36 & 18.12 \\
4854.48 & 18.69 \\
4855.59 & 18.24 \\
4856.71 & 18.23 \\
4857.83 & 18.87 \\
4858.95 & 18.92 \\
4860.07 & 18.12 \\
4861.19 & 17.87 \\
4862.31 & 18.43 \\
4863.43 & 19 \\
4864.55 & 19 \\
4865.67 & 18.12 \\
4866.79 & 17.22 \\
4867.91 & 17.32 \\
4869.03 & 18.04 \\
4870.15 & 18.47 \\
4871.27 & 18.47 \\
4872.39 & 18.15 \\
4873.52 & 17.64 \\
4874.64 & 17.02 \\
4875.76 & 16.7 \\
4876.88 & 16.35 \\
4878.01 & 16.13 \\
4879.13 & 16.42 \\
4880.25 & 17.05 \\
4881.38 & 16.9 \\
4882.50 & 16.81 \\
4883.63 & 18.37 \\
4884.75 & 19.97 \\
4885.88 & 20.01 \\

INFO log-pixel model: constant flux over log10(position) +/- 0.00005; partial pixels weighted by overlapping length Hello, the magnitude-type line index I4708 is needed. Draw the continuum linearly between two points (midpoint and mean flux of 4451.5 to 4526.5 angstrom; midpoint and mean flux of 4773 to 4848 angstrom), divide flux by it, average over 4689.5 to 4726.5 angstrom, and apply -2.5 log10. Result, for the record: 0.14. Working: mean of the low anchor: 26.9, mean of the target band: 18.3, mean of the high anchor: 18.1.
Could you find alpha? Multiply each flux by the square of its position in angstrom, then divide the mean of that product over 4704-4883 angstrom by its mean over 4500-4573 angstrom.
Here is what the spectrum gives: 0.8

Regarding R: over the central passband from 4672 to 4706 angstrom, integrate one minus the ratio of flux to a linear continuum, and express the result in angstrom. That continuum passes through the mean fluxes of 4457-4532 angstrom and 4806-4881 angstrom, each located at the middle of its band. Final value 5.5 angstrom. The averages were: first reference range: 26.9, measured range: 18.5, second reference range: 18.2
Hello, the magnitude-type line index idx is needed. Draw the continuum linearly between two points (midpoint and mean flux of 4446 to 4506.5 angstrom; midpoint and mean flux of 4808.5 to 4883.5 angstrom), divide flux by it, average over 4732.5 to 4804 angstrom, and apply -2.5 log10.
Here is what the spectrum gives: 0.12 mag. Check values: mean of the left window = 27.9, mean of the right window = 18.1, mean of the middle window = 18.1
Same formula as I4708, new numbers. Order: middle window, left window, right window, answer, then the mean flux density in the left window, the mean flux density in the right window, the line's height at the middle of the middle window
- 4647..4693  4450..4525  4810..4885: 0.18 mag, 26.7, 18.1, 22.3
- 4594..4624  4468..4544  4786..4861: 0.23 mag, 26.9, 18.2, 24.1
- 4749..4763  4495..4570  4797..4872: 0.18 mag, 26.9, 18.2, 20.5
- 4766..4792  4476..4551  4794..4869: 0.10 mag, 26.9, 18.3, 19.7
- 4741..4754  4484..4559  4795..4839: 0.12 mag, 26.9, 18.4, 20.4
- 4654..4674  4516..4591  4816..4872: 0.01 mag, 20.4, 18.2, 19.6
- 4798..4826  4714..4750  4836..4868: -0.01 mag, 18.7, 18.1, 18.3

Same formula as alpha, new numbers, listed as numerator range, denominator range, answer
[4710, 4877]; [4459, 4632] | 0.89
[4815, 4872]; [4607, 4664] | 0.99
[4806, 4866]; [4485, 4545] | 0.74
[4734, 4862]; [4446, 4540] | 0.81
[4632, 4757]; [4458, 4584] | 0.86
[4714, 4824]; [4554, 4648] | 0.99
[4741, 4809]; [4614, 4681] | 0.96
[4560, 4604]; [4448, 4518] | 0.76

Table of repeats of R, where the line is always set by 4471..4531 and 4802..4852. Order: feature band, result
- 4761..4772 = 0.87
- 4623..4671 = 7.87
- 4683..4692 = 1.65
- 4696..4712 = 2.92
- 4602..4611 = 2.02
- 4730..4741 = 1.14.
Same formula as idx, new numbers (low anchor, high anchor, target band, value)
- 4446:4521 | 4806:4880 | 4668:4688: 0.176 mag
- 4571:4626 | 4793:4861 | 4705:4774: 0.028 mag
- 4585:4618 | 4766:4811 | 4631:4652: -0.098 mag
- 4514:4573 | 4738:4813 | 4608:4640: -0.061 mag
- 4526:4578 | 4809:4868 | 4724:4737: -0.020 mag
